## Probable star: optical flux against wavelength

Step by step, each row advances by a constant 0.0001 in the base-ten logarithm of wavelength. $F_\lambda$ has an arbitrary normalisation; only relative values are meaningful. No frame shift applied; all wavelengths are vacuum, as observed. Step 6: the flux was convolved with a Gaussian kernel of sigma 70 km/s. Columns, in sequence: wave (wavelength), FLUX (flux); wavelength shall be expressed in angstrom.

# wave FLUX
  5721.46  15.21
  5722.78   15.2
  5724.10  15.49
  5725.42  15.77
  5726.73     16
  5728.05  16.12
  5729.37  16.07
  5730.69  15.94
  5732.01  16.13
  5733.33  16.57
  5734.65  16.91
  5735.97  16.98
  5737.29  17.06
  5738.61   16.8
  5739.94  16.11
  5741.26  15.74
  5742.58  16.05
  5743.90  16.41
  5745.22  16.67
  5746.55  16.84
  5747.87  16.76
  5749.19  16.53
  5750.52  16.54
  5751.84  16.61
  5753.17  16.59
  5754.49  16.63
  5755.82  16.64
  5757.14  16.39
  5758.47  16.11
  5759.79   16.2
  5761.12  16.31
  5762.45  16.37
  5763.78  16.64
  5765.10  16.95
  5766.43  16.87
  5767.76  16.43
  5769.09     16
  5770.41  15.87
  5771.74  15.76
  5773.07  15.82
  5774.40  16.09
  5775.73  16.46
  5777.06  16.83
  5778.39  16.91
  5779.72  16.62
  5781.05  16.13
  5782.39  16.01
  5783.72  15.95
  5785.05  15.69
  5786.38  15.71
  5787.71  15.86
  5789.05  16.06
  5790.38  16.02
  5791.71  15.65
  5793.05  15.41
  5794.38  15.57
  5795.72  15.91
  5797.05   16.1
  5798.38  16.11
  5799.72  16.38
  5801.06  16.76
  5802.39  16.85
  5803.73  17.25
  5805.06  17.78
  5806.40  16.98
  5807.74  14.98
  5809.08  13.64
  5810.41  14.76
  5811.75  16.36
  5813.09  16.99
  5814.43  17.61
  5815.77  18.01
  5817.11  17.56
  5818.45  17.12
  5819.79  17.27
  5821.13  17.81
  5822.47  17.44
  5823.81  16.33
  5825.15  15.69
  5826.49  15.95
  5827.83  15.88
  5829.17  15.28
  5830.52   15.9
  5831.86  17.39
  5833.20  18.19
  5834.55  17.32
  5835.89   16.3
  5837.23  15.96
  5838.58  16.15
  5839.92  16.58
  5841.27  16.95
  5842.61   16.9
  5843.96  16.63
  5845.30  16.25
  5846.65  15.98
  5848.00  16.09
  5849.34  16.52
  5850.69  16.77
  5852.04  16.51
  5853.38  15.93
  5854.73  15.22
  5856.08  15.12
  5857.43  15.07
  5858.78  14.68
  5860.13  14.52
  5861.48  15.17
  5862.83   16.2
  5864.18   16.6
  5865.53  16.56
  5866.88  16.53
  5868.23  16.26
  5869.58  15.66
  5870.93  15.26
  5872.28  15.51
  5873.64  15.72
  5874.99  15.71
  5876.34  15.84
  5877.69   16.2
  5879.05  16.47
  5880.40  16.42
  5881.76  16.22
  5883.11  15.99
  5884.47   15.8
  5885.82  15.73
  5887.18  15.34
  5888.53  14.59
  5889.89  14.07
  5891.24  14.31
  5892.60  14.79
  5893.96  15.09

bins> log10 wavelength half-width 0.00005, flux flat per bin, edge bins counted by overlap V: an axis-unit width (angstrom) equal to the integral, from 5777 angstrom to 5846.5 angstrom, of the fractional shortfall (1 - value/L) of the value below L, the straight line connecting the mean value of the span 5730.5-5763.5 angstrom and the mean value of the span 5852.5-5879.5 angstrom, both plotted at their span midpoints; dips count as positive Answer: -1.5 angstrom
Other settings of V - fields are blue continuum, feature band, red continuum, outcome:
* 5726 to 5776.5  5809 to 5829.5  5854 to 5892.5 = -0.82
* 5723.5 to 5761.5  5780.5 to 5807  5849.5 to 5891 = -0.15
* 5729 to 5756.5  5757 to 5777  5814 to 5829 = 0.40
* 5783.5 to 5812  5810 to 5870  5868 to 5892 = -2.17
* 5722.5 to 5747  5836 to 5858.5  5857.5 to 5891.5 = -0.51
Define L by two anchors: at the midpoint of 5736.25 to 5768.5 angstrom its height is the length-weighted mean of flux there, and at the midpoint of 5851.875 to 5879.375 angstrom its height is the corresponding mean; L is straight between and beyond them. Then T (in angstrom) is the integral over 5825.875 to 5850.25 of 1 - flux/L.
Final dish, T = -0.8 angstrom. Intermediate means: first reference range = 16.5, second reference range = 15.7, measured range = 16.5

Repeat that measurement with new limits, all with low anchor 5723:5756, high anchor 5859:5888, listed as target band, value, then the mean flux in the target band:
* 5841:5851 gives -0.32 angstrom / 16.5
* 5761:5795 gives 0.17 angstrom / 16.2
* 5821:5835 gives -0.49 angstrom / 16.6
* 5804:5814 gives 0.06 angstrom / 16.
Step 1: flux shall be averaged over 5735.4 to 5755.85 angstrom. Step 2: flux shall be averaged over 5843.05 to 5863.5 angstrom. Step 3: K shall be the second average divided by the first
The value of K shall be 0.95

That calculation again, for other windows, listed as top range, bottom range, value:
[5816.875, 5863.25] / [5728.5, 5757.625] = 0.99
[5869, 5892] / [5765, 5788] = 0.96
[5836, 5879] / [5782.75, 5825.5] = 0.98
